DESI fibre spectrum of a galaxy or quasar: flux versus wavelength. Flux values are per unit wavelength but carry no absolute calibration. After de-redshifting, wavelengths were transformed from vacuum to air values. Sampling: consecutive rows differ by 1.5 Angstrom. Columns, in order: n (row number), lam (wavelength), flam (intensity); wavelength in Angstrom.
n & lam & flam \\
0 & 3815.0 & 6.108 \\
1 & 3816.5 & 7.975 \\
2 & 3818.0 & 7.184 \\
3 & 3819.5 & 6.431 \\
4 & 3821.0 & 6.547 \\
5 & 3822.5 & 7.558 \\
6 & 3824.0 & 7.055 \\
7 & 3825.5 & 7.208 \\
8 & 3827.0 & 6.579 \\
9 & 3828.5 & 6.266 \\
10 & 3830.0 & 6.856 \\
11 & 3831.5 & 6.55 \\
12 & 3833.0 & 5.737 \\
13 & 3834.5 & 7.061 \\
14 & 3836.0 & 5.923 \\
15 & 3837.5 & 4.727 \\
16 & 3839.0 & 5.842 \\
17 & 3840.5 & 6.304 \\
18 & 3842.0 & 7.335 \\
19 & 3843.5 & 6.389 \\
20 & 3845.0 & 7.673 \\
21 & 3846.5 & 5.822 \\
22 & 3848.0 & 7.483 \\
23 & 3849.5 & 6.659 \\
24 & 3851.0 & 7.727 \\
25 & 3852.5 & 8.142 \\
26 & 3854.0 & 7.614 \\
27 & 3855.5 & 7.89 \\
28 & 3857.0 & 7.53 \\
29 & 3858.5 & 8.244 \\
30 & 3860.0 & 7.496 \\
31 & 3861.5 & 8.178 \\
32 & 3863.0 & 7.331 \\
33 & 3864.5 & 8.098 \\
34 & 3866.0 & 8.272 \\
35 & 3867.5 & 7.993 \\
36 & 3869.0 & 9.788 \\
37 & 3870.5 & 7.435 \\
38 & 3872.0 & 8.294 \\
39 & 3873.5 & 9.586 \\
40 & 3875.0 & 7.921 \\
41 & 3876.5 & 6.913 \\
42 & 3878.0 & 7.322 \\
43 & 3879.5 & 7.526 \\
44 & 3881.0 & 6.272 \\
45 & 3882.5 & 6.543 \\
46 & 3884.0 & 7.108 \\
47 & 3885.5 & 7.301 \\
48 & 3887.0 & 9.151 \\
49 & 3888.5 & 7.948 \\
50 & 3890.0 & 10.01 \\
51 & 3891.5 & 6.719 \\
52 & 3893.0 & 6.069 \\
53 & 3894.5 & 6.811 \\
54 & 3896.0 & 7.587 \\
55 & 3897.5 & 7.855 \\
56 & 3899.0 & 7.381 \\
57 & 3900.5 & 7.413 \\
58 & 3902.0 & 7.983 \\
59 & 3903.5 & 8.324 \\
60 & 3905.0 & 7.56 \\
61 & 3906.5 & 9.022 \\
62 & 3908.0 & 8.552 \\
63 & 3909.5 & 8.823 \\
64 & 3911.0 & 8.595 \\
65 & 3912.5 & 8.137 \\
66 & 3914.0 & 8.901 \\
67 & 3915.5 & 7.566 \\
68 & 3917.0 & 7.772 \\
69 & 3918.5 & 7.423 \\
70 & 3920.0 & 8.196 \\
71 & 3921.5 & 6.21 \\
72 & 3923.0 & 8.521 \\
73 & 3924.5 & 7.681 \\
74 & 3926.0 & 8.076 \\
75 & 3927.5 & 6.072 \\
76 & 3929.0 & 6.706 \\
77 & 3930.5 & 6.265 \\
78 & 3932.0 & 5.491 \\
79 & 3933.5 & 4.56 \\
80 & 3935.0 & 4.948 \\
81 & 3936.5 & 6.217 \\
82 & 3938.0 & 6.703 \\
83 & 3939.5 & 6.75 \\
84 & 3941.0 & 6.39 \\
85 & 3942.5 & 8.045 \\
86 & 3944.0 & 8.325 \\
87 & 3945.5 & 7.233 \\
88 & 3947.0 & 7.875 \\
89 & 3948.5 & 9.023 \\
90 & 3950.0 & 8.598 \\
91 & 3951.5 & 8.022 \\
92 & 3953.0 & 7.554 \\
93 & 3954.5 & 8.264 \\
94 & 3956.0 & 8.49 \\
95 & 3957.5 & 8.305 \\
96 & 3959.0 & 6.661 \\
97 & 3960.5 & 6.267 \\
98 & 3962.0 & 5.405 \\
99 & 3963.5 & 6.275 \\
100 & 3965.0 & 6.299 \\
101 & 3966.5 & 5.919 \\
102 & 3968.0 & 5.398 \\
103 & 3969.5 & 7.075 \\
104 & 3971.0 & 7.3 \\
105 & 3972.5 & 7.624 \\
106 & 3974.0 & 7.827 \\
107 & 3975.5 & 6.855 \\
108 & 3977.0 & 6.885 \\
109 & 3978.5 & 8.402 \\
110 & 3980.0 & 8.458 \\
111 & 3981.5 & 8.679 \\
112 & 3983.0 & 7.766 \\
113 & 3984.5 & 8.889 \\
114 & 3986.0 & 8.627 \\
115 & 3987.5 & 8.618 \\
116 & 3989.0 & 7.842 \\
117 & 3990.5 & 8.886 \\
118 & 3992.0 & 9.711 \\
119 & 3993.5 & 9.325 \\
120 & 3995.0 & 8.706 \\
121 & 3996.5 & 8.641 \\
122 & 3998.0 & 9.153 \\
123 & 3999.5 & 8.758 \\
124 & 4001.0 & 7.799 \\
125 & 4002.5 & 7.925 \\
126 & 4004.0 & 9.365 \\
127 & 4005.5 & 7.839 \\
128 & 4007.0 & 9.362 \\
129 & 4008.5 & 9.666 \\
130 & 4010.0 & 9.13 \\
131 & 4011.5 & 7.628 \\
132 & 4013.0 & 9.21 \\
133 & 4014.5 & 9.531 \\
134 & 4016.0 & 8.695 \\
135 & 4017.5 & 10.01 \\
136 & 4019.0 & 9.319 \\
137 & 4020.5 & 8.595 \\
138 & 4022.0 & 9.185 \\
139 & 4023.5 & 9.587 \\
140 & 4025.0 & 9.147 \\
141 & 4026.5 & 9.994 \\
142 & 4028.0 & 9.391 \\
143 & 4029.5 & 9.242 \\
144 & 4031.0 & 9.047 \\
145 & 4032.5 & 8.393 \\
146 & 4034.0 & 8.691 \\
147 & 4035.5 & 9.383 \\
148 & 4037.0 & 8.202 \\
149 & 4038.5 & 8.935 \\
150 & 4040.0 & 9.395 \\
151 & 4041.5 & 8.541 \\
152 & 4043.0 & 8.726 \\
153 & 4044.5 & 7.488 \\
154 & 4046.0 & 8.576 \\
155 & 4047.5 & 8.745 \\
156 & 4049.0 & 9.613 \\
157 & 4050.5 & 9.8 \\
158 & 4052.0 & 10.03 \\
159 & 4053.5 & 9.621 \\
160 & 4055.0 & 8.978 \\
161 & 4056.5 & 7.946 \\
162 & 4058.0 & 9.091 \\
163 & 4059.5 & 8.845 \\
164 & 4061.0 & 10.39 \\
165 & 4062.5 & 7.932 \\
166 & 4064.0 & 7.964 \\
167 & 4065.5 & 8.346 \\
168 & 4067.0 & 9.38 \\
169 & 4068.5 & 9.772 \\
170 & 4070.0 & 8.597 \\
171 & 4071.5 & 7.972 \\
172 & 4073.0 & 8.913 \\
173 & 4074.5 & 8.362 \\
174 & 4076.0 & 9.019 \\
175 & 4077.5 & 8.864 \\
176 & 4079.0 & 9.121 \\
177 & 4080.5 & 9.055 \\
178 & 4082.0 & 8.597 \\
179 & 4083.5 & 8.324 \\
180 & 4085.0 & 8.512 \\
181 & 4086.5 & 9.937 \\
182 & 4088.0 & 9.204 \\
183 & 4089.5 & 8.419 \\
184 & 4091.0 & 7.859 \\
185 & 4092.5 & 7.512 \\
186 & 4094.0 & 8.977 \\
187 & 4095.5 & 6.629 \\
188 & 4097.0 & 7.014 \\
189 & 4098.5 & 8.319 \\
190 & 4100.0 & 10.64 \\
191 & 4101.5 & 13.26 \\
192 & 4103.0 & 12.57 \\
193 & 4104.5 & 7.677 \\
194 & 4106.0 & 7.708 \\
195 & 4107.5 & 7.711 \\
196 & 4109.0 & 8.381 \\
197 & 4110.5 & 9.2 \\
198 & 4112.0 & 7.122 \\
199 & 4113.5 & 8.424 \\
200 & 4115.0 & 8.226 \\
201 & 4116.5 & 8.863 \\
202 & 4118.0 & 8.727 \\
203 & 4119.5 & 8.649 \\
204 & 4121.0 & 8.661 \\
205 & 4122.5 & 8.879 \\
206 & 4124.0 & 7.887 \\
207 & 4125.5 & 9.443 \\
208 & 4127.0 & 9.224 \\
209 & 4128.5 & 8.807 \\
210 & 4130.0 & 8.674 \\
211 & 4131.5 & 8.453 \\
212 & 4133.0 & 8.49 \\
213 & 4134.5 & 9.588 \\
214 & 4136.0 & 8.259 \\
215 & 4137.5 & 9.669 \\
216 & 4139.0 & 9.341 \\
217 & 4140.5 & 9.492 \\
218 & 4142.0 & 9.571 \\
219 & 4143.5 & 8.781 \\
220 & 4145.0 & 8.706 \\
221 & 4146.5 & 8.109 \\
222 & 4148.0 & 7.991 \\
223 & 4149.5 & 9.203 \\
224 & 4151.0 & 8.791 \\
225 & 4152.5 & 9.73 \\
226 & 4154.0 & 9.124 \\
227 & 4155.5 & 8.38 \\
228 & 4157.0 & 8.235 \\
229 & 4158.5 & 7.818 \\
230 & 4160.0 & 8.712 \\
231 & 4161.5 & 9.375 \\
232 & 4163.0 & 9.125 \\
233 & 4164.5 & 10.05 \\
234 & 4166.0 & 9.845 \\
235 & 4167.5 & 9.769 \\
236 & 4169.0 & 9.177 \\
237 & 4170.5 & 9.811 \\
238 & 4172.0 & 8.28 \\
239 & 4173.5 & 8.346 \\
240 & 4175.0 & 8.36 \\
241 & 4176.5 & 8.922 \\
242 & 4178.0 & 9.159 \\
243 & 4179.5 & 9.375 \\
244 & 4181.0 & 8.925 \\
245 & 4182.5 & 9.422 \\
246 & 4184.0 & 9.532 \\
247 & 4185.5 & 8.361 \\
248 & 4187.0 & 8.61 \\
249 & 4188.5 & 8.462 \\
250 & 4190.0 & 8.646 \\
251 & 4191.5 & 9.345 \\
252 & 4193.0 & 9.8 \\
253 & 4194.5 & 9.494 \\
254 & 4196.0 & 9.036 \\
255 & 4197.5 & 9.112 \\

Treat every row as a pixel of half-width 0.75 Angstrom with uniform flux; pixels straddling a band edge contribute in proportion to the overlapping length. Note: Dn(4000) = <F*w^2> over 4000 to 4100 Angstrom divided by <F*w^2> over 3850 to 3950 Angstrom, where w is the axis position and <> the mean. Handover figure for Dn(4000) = 1.25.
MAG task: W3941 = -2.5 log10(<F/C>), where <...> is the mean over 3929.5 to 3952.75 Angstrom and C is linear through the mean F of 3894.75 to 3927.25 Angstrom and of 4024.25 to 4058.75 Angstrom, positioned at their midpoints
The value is 0.174 mag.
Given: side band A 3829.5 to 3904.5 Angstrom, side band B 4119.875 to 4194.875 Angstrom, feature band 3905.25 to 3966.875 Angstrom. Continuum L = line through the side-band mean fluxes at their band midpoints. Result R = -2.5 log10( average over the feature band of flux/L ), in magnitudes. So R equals 0.06 mag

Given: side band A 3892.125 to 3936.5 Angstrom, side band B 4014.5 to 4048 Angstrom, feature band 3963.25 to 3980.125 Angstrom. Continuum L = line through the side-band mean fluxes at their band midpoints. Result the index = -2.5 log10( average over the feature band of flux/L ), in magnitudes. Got 0.17 mag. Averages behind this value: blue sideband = 7.37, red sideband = 8.98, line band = 7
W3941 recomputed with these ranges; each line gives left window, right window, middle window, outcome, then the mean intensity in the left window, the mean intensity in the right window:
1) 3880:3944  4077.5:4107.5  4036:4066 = -0.04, 7.38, 8.88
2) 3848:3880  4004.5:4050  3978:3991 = 0.03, 7.9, 8.98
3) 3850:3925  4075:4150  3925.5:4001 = 0.10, 7.85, 8.79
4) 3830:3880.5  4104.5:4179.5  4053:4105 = -0.05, 7.34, 8.8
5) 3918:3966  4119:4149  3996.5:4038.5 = -0.16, 7.08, 8.84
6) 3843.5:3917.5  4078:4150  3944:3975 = 0.12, 7.79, 8.79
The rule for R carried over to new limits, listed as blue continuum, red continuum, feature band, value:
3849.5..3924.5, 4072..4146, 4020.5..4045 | -0.06 mag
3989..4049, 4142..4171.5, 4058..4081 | 0.01 mag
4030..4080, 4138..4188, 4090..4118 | 0.03 mag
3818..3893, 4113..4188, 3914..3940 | 0.13 mag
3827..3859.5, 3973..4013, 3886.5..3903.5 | -0.04 mag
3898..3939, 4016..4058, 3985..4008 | -0.03 mag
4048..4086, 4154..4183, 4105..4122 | 0.08 mag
